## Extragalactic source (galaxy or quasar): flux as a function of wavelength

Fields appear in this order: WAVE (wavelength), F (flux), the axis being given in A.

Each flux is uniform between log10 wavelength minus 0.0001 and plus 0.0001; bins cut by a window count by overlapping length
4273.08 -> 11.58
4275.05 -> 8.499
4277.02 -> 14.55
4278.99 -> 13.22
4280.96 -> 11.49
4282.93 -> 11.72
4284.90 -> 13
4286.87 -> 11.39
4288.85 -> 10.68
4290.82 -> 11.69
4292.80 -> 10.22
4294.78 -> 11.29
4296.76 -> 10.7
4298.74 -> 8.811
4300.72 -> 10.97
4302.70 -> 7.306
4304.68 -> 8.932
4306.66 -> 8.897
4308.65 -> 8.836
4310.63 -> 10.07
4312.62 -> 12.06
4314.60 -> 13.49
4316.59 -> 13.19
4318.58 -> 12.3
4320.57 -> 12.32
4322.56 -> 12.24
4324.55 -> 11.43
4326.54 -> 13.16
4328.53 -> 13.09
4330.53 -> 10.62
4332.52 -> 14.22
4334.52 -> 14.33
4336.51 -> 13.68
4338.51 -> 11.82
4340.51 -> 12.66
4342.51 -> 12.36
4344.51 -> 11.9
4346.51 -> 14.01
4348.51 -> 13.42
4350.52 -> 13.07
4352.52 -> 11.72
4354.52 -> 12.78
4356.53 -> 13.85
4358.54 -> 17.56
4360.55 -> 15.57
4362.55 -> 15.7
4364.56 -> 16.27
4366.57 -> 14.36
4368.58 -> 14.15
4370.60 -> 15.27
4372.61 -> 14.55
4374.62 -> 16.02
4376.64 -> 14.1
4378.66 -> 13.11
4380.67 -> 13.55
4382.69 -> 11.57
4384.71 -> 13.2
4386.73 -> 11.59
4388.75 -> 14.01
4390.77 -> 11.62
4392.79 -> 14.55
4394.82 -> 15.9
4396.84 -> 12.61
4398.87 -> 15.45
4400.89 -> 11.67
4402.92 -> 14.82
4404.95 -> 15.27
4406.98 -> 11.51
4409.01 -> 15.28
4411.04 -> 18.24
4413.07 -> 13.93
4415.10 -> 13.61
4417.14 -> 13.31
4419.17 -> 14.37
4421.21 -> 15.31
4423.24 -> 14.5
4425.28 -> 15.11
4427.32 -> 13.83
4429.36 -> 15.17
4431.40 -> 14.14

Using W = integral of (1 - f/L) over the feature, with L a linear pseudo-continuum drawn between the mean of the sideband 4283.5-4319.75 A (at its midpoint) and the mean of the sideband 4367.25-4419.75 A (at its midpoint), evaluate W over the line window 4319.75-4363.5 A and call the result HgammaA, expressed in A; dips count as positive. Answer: -3.8 A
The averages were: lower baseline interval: 10.8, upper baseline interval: 14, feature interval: 13.3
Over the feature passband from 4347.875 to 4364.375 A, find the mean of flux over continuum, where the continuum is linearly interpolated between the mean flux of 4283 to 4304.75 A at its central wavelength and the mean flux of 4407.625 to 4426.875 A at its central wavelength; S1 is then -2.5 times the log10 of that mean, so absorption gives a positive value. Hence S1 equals -0.131 mag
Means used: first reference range 10.6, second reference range 14.8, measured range 14.3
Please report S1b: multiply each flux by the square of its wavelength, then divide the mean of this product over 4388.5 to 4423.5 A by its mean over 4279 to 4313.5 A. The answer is 1.4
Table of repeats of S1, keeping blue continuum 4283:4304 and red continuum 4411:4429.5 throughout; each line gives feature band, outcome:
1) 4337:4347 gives -0.04 mag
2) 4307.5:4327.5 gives -0.05 mag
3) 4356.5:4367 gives -0.23 mag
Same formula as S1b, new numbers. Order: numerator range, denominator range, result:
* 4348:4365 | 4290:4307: 1.50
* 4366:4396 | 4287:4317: 1.37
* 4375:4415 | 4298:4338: 1.24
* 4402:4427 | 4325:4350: 1.17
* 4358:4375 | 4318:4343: 1.24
